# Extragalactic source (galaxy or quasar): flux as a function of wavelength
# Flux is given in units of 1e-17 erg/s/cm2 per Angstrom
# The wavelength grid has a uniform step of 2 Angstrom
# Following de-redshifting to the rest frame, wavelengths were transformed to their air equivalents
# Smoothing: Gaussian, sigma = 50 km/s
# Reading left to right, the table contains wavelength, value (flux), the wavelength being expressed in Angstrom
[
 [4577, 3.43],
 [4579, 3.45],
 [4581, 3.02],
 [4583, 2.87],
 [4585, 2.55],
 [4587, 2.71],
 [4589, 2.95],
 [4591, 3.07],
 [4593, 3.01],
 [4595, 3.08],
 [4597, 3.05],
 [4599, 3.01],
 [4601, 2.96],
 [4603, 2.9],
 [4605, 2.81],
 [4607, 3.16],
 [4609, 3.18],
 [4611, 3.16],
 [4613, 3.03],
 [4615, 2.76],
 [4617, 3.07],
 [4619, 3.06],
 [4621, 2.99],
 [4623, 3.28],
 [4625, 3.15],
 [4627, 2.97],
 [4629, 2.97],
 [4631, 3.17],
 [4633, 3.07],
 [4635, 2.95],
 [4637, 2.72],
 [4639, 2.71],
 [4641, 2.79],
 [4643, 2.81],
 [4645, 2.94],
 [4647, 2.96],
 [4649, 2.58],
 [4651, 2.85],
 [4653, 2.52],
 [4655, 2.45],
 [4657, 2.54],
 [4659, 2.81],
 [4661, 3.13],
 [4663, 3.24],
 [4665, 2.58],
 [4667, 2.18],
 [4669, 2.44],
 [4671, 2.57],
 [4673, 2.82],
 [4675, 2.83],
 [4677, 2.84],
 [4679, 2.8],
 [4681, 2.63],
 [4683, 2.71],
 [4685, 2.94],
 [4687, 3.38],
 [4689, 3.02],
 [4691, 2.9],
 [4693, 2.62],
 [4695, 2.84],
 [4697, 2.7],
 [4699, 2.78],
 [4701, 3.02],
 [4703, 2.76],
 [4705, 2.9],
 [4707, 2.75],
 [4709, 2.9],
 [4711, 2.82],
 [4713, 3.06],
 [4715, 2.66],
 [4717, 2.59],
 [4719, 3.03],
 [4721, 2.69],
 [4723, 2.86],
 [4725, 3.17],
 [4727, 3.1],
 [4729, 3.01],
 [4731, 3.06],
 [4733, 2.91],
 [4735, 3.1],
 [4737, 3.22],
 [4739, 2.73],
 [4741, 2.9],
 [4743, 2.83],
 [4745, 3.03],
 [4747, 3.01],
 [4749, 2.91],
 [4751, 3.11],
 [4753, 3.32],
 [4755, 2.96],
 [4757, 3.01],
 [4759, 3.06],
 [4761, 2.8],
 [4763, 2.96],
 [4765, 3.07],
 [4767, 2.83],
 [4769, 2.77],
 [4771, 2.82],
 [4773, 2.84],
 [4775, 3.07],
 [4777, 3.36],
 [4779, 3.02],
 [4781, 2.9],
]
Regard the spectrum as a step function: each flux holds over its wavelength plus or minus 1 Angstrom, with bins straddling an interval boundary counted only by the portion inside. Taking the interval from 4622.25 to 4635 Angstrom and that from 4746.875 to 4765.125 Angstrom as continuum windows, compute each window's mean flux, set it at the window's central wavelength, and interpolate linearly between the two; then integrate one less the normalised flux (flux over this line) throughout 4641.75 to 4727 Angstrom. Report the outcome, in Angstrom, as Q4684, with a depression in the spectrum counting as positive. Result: 7.05 Angstrom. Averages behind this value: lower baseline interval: 3.09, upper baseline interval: 3.02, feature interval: 2.8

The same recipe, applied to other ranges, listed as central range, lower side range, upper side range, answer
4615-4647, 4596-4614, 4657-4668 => -0.6 Angstrom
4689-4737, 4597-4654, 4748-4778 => 1.4 Angstrom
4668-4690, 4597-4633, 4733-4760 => 1.5 Angstrom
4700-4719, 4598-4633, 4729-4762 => 1.1 Angstrom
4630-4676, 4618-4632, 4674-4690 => 3.4 Angstrom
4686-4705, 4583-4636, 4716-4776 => 0.5 Angstrom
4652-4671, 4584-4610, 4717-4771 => 2.0 Angstrom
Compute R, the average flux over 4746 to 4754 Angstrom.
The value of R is 3.09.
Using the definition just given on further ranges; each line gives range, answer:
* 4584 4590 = 2.74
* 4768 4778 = 2.97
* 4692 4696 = 2.73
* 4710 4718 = 2.78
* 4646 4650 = 2.77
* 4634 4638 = 2.83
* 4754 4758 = 2.98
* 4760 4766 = 2.94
